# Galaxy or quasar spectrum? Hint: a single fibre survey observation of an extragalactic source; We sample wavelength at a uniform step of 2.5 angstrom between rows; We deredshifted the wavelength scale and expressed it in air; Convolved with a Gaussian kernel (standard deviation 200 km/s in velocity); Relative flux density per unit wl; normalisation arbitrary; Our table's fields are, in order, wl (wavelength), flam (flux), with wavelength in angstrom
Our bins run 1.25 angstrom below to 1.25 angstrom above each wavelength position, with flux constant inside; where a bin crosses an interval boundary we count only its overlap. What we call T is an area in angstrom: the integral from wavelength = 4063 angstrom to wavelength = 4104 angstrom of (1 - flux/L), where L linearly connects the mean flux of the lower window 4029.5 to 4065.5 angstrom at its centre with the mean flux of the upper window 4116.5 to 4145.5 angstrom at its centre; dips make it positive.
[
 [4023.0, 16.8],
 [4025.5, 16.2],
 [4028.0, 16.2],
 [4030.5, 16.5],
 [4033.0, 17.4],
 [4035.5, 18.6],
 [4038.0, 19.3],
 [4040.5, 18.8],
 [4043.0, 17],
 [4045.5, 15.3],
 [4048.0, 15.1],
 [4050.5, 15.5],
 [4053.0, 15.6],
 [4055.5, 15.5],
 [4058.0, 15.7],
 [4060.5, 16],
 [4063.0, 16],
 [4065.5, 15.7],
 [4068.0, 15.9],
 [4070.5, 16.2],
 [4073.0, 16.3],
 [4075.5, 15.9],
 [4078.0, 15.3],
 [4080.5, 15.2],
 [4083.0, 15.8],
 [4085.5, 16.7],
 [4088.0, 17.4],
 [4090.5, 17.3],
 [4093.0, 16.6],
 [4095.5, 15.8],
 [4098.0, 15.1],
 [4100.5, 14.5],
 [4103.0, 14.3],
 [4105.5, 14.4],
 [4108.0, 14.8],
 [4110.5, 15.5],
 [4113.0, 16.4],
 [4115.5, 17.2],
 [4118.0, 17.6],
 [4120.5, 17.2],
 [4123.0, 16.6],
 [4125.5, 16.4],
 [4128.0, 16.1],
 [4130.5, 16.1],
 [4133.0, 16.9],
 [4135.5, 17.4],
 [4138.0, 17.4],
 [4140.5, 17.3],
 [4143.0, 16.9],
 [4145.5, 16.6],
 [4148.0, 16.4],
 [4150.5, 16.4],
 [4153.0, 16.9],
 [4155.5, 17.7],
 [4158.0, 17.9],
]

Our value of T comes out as 2.0 angstrom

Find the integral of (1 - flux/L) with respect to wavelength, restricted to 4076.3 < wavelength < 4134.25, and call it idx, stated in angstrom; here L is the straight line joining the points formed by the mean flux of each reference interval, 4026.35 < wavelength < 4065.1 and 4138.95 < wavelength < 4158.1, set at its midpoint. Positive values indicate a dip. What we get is 2.5 angstrom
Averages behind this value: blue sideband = 16.5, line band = 16.1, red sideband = 17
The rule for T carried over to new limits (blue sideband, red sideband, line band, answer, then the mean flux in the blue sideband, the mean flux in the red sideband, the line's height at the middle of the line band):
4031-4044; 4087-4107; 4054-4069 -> 1.17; 18.1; 15.6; 17.1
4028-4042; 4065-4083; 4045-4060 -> 1.31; 17.9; 15.8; 17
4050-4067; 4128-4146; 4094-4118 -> 1.42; 15.7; 16.9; 16.4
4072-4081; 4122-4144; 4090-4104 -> 0.48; 15.7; 16.8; 16.1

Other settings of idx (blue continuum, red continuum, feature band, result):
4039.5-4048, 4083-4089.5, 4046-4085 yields 2.4 angstrom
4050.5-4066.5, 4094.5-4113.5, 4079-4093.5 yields -1.1 angstrom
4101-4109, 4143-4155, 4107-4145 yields -2.8 angstrom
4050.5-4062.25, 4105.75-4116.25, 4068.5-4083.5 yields -0.1 angstrom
